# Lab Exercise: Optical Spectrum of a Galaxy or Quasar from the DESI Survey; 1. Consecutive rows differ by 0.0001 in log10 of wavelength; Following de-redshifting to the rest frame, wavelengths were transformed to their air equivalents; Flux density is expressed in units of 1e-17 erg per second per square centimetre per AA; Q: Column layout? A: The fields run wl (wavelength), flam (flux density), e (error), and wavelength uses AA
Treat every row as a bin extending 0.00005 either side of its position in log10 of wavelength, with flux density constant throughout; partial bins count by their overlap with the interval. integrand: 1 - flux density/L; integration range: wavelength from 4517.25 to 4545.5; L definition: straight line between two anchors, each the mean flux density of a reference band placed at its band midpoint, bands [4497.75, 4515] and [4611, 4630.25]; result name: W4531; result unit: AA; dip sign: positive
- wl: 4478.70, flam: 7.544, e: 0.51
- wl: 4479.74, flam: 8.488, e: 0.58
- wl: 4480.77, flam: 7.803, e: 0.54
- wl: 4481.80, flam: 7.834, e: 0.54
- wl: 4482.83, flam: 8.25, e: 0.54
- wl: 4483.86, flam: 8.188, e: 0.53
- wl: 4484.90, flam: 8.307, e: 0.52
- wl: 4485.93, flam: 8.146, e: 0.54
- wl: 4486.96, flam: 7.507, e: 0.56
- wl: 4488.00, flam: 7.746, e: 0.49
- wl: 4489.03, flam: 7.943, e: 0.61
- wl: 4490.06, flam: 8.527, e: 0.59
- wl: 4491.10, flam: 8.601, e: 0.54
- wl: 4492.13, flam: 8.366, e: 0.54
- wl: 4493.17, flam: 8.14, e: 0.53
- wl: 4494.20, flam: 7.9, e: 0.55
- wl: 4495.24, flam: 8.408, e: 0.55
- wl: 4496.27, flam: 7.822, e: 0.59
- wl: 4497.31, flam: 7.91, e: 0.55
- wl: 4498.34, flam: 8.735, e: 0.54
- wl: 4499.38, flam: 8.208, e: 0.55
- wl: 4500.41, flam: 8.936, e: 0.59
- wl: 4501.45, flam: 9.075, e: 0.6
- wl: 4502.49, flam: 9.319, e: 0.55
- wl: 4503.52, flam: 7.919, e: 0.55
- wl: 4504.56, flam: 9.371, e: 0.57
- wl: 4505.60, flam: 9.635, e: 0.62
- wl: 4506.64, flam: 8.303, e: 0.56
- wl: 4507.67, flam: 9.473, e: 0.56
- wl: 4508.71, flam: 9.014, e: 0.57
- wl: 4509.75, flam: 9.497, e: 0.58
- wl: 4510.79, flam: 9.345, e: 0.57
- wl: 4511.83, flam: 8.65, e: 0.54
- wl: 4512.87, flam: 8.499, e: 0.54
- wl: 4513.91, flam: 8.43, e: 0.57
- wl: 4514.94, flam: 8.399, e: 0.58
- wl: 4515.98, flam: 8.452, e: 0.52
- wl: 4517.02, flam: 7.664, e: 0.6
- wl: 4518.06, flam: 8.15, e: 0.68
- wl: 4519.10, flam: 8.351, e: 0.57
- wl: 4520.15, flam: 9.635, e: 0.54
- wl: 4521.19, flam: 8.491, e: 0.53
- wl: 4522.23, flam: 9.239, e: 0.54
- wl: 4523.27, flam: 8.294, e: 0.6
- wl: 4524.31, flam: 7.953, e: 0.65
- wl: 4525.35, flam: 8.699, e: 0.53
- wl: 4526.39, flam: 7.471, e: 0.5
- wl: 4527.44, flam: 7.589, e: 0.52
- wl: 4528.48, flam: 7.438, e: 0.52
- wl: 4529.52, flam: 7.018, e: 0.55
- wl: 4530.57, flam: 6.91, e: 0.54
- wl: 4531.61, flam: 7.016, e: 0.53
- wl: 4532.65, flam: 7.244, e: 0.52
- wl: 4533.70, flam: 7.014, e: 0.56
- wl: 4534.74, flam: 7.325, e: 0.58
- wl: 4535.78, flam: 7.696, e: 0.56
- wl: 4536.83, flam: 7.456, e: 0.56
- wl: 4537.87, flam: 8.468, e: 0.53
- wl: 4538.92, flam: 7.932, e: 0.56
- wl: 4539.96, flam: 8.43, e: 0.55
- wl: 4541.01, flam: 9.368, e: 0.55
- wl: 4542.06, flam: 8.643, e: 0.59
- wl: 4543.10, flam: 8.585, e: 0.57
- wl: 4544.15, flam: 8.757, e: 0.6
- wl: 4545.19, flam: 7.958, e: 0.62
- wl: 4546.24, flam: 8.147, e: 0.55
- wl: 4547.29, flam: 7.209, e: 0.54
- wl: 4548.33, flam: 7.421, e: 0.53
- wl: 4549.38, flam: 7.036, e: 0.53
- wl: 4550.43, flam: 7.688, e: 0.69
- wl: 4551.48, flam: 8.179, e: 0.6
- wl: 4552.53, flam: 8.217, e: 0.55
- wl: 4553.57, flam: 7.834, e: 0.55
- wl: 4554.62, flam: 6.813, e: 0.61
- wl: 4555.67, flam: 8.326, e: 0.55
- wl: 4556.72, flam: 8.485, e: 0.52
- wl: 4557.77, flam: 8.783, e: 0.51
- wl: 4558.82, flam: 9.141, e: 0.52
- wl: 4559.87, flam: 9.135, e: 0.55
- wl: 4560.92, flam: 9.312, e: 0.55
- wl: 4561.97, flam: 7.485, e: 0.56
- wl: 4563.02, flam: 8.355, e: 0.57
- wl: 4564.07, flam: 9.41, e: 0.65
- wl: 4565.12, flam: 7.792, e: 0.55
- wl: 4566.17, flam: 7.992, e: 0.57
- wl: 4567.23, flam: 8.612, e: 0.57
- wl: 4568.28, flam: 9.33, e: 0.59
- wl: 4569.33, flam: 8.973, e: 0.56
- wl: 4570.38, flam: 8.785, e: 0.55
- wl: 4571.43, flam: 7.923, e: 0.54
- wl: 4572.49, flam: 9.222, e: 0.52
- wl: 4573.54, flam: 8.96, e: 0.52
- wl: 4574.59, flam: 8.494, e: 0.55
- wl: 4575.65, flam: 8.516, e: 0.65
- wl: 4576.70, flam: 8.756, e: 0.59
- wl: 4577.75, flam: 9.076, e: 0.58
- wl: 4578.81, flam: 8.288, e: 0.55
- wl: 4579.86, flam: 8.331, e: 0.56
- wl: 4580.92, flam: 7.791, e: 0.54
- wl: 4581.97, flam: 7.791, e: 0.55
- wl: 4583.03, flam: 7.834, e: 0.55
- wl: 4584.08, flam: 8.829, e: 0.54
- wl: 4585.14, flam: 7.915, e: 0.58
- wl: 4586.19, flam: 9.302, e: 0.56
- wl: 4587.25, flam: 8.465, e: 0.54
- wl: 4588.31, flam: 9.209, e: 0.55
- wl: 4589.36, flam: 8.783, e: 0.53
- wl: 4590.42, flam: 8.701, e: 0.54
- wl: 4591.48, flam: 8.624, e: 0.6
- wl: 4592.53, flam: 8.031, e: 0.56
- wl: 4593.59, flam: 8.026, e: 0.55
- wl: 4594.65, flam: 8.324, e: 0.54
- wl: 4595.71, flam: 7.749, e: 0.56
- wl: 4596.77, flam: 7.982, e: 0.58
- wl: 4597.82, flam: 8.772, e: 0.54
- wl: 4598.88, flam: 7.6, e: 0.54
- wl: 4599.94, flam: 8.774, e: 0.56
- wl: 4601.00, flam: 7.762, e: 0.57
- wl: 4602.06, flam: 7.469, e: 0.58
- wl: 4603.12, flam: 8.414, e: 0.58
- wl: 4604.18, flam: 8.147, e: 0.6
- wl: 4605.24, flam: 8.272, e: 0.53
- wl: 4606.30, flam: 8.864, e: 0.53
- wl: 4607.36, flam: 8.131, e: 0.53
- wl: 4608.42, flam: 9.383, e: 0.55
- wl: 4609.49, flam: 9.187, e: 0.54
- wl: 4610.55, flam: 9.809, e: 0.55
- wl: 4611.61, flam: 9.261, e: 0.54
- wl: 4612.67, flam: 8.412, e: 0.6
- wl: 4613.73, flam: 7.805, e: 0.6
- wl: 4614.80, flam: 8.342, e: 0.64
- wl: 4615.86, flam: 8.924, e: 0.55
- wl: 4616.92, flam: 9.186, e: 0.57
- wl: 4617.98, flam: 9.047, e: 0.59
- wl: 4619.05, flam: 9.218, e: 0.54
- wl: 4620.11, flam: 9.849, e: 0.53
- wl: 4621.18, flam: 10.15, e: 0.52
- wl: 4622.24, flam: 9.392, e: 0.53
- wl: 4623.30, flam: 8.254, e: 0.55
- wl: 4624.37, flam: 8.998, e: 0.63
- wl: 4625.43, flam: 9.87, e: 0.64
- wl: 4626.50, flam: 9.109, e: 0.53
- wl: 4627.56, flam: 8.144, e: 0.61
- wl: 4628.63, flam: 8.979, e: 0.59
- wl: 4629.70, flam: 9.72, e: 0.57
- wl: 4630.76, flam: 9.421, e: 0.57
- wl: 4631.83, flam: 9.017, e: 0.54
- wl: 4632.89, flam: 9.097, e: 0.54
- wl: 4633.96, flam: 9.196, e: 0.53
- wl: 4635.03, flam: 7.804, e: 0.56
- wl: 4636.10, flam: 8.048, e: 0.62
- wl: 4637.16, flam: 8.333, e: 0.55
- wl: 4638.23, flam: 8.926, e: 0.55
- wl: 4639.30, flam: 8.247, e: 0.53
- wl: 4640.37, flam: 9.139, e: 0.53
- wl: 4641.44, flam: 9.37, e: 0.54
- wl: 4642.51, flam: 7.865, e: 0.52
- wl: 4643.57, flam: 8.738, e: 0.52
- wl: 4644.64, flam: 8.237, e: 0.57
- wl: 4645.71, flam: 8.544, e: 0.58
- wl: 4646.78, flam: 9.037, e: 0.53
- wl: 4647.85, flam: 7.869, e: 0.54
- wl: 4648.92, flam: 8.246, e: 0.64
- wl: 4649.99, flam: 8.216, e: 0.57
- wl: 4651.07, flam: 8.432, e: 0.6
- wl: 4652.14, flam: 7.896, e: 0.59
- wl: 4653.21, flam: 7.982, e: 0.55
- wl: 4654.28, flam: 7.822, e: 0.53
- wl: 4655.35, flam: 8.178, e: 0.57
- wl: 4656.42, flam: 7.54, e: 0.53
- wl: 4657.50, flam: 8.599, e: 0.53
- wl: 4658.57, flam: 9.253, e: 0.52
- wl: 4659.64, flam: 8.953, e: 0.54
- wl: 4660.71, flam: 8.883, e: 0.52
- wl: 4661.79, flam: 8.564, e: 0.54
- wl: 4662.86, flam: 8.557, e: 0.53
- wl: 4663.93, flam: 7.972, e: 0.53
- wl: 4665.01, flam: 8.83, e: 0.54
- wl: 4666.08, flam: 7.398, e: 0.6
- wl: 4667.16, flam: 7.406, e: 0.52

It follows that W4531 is 2.8 AA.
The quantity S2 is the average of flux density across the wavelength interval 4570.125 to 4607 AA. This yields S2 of 8.39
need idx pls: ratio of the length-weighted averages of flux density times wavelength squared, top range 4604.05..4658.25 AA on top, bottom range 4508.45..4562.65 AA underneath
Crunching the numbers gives 1.1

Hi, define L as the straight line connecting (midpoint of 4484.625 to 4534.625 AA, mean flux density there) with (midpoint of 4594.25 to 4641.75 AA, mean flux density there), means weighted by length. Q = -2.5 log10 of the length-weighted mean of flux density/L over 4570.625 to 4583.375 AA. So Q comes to 0.02 mag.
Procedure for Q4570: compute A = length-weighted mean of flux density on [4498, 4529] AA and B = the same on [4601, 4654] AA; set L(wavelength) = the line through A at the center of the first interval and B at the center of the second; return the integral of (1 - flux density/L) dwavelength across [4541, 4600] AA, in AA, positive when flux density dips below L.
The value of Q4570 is 2.0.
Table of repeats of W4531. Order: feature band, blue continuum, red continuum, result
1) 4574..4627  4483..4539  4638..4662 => -1.5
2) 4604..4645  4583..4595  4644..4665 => -2.1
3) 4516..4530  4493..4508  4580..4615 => 0.7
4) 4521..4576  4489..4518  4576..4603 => 1.9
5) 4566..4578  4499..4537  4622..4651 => -0.3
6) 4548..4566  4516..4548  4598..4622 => 0.1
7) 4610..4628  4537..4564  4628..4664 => -1.2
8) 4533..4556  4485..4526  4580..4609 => 1.4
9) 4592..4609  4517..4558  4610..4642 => 0.9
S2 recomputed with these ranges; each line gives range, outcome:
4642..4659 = 8.27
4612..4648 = 8.84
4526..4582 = 8.15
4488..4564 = 8.27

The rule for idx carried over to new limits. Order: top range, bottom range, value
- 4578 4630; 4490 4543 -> 1.08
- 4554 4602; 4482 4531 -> 1.04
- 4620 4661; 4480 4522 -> 1.09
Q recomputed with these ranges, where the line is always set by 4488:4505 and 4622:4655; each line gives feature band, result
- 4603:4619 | -0.022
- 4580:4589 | 0.020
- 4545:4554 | 0.103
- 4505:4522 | -0.039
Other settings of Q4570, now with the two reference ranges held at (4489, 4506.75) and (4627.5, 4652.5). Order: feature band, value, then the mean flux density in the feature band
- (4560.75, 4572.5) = 0.0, 8.55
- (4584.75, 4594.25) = 0.0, 8.57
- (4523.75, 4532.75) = 1.1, 7.5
